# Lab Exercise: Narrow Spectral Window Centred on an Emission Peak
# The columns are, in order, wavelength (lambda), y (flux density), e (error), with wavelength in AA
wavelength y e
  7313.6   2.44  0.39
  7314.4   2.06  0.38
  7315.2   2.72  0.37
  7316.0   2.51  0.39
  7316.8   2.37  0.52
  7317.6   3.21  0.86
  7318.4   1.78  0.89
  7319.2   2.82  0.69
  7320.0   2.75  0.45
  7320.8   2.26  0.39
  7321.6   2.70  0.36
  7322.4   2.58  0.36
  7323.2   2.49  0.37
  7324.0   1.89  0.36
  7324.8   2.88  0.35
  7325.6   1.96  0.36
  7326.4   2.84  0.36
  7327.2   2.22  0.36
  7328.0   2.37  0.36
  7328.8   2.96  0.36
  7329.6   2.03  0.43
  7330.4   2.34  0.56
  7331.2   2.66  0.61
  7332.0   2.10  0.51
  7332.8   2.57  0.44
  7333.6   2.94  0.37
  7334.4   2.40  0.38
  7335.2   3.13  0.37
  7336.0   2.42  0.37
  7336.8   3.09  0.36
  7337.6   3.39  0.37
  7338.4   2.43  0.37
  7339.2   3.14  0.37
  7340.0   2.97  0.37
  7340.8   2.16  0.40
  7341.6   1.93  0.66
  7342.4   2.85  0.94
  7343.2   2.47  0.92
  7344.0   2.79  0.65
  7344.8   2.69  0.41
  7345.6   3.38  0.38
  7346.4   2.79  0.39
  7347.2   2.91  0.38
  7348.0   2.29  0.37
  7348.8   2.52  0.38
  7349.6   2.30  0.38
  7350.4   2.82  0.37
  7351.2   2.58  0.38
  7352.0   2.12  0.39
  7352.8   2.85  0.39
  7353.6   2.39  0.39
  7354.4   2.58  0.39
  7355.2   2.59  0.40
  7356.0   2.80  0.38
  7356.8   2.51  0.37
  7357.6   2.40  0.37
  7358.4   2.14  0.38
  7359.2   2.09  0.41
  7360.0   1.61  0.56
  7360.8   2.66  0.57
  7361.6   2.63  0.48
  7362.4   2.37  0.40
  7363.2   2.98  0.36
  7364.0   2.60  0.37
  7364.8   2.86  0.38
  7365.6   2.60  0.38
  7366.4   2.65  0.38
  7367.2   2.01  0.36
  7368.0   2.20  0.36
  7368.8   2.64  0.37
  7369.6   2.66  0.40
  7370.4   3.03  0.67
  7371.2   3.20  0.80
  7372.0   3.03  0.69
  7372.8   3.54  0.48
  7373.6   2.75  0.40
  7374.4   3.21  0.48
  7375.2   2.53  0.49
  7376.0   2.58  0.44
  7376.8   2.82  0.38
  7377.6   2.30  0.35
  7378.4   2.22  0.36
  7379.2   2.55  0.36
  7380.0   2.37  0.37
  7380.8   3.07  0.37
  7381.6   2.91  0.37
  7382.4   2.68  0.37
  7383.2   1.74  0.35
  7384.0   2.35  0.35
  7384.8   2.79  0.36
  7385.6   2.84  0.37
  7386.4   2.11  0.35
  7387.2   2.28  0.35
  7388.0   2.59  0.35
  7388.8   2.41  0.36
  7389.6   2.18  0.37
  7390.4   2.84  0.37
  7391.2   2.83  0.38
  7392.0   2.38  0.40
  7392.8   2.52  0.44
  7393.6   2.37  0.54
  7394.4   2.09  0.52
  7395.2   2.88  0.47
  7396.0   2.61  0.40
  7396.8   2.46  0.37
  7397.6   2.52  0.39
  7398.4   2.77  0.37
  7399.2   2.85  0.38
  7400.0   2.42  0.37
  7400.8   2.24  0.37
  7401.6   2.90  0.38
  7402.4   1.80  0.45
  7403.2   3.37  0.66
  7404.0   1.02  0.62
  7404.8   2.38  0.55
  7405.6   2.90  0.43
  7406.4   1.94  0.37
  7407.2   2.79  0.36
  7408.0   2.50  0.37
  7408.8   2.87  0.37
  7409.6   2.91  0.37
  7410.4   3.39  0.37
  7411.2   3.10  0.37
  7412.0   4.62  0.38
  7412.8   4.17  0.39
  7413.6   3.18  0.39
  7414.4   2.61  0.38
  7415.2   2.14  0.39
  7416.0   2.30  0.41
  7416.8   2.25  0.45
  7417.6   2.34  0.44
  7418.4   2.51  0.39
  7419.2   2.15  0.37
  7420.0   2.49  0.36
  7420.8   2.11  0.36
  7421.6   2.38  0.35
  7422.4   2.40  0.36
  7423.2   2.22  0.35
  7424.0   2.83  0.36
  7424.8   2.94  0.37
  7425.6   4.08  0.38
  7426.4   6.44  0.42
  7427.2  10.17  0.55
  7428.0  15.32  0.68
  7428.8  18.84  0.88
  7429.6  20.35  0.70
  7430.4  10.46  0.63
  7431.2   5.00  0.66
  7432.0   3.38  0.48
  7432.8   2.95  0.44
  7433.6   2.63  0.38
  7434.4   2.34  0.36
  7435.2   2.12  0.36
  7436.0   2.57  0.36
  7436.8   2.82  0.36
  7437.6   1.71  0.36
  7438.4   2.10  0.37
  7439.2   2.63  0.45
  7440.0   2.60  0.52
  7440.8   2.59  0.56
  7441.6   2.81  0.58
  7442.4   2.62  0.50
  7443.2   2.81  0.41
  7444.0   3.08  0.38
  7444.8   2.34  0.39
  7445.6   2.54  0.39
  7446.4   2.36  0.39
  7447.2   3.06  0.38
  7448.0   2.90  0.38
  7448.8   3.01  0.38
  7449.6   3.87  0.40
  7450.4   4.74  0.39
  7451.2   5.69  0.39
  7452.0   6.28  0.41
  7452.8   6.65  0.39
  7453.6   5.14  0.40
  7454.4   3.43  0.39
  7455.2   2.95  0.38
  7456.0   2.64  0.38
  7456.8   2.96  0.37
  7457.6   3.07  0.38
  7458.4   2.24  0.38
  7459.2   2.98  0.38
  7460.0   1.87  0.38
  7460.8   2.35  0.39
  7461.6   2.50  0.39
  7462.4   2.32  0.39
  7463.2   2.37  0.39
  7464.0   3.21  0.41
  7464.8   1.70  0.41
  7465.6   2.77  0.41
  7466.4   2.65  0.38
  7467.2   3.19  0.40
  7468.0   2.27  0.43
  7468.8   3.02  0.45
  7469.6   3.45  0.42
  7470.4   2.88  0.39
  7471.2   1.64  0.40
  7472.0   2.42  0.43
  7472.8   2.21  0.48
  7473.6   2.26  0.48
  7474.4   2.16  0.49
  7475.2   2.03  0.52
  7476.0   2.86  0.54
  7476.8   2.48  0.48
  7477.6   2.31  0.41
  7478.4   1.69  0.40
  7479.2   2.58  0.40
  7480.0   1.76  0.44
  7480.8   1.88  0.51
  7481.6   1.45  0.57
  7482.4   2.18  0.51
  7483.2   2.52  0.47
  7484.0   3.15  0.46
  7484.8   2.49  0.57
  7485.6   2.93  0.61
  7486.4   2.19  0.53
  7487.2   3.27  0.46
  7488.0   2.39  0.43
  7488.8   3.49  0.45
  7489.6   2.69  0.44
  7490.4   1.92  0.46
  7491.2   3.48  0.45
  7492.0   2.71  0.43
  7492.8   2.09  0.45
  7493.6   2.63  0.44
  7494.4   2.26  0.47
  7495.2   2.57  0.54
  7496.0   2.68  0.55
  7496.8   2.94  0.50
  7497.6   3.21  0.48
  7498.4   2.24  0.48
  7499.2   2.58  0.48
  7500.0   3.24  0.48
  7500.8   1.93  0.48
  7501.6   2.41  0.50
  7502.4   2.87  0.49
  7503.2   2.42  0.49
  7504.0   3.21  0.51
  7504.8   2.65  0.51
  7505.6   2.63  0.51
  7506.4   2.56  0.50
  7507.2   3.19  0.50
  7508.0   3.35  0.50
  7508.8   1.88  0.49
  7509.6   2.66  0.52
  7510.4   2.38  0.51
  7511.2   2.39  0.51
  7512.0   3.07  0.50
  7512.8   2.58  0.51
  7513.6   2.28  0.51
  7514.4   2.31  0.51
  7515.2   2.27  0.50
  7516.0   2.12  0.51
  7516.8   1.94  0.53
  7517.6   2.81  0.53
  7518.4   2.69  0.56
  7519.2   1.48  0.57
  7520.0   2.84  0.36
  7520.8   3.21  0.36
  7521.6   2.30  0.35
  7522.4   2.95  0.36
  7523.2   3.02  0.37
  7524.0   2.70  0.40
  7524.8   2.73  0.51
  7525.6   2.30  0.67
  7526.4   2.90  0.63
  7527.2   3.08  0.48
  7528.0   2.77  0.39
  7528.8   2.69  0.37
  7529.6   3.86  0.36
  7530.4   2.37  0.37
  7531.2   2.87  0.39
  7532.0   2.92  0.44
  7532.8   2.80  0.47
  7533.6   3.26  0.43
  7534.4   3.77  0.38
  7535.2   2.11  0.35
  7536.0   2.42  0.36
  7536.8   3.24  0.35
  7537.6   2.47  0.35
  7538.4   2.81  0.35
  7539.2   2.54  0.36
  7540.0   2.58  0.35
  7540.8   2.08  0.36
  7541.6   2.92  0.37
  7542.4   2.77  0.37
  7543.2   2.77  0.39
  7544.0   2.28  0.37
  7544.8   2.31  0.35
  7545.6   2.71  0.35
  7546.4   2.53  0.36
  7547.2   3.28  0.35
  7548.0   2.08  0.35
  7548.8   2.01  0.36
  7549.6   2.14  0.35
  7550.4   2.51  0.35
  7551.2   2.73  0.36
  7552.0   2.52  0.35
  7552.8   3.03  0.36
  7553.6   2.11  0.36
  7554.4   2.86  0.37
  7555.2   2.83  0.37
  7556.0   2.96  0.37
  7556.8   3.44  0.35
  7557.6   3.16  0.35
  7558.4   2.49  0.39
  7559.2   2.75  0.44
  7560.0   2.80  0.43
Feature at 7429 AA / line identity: H-alpha 6563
